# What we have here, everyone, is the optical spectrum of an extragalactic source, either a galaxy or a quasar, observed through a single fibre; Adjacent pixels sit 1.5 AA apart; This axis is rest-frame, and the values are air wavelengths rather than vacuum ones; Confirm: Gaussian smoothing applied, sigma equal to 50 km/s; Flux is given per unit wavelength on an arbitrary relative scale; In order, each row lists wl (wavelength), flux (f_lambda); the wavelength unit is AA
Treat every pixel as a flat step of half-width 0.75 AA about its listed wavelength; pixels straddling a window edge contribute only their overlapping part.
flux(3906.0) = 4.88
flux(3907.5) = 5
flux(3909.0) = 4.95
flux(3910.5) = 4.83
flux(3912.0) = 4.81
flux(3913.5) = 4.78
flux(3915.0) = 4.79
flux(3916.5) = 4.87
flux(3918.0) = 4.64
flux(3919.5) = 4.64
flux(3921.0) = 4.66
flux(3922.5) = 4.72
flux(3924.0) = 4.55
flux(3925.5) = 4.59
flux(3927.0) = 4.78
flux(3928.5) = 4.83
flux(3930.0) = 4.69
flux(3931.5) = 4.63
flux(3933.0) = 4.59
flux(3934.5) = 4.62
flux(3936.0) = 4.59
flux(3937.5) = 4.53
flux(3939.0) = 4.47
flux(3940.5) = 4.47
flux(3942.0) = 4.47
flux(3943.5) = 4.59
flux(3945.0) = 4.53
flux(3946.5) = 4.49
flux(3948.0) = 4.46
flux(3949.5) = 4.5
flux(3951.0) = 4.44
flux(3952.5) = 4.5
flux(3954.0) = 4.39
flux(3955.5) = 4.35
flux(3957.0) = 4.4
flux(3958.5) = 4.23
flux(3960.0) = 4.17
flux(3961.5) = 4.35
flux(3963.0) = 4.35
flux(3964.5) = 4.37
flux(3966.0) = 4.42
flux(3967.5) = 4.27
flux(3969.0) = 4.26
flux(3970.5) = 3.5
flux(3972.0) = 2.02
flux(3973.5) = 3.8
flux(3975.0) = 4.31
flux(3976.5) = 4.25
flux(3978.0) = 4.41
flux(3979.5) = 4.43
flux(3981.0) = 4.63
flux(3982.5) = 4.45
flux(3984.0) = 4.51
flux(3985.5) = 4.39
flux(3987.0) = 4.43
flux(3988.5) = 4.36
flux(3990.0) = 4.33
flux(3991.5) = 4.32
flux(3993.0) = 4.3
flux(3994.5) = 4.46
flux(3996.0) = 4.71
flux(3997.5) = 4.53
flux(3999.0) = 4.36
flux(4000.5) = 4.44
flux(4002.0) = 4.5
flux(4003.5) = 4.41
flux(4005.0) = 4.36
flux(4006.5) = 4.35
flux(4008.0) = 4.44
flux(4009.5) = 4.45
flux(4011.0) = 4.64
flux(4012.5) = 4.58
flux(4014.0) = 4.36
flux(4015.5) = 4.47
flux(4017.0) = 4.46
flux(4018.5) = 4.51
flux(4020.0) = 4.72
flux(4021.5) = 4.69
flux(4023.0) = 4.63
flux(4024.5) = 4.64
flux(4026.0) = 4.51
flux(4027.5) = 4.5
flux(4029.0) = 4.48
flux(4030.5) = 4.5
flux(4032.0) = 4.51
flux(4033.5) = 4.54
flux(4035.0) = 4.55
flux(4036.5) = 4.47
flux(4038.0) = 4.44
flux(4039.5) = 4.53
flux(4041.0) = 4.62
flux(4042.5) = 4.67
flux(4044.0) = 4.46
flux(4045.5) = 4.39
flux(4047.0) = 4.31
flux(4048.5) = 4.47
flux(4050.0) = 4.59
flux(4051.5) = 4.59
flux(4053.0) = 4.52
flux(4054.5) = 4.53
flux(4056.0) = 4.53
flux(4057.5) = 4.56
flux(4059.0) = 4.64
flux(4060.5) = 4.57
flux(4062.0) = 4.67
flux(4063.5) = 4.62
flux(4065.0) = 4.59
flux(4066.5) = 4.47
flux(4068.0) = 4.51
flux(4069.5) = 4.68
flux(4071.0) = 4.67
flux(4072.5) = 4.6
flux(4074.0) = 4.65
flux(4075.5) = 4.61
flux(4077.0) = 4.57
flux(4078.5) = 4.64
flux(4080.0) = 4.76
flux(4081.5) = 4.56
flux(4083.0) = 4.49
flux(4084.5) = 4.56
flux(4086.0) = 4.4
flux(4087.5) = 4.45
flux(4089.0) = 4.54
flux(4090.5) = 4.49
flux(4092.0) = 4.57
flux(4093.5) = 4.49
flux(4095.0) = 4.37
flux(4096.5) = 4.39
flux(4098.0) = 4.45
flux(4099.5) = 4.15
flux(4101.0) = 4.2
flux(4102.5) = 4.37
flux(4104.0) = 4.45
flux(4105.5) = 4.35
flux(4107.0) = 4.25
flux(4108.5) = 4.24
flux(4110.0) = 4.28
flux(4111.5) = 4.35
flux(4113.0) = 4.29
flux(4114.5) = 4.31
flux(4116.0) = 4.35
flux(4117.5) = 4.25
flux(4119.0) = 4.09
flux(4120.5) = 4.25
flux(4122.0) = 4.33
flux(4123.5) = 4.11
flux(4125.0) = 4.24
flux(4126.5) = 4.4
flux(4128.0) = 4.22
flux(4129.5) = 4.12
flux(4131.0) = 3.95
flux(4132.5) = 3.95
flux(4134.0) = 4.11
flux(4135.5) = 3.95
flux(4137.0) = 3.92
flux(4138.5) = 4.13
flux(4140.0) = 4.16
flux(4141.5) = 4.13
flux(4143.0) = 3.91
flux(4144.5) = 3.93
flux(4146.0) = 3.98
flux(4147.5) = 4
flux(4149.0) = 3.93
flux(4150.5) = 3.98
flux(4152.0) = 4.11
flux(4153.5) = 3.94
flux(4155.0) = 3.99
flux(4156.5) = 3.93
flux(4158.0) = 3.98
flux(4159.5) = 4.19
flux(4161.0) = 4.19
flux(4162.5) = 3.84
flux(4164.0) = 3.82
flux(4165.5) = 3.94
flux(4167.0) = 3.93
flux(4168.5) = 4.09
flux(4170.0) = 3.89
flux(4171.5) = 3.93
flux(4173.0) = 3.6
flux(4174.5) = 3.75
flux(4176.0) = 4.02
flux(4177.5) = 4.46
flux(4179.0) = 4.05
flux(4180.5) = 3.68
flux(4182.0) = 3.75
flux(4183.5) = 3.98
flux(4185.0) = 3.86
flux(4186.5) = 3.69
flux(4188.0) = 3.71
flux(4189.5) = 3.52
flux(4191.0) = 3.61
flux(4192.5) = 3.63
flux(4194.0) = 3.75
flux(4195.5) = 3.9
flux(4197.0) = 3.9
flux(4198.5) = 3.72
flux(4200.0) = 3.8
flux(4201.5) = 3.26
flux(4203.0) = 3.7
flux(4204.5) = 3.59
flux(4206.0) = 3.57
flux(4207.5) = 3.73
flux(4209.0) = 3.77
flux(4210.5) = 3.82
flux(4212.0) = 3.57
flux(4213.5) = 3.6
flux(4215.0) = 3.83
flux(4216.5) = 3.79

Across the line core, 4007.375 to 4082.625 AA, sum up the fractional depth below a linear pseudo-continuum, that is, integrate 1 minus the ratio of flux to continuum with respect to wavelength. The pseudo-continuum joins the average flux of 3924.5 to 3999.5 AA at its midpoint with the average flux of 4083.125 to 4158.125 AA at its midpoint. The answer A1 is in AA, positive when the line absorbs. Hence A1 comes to -4.6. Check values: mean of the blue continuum 4.38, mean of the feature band 4.55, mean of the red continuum 4.21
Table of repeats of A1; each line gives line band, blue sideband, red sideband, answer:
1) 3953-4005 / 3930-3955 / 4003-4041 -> 2.7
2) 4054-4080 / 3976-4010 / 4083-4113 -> -1.2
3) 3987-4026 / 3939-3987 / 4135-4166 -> -2.4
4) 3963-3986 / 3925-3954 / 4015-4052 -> 2.1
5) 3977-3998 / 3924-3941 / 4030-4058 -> 0.6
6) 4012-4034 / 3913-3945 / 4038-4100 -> 0.1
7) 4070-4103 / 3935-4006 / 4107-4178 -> -2.7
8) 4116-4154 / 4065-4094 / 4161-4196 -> 0.7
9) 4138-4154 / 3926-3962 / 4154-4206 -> -0.3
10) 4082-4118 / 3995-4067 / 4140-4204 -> -1.4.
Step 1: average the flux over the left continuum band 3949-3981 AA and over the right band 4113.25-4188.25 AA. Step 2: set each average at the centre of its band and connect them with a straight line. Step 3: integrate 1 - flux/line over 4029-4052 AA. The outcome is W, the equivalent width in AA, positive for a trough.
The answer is -2.2 AA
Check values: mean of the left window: 4.19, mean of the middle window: 4.51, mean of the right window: 4.02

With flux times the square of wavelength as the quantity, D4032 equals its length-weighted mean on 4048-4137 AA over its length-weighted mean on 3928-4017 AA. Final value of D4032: 1.07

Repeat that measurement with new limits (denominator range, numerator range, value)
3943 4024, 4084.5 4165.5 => 1.03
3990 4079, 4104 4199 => 0.94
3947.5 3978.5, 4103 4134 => 1.10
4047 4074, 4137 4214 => 0.89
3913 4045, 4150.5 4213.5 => 0.95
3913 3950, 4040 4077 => 1.05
